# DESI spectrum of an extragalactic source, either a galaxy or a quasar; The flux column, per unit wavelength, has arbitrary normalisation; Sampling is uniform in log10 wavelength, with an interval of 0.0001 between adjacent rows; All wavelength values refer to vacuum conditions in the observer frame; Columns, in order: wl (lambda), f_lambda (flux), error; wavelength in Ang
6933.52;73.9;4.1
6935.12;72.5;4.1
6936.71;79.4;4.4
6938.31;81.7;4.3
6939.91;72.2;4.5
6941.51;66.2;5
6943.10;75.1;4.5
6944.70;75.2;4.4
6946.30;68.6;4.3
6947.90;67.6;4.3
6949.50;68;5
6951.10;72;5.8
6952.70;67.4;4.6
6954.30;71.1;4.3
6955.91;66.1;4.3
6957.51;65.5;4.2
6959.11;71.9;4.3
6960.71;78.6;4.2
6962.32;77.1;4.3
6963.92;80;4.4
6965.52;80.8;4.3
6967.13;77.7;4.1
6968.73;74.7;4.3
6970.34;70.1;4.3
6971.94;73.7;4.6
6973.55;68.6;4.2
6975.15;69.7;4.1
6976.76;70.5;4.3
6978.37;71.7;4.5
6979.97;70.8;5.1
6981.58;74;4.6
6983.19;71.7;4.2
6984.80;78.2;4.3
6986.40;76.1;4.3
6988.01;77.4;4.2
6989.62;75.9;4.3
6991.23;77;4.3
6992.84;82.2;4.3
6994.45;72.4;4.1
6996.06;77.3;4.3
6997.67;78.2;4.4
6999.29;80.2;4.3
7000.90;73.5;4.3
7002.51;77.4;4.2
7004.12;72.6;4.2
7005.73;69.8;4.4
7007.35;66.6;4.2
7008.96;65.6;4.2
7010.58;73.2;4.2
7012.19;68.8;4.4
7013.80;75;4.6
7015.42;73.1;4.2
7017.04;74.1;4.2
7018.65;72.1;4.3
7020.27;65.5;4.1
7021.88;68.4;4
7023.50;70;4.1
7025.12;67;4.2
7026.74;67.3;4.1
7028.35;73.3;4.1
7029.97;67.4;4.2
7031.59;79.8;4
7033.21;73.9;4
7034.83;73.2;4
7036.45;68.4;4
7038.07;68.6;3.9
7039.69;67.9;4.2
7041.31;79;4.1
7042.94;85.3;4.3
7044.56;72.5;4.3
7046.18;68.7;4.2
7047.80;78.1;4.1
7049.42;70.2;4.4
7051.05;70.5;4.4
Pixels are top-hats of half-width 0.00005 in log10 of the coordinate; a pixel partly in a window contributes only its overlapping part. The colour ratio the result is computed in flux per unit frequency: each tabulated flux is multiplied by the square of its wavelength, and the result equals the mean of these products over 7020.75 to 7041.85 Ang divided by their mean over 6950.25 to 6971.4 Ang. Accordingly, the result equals 0.99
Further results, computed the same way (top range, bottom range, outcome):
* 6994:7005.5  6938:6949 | 1.07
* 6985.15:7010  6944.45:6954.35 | 1.09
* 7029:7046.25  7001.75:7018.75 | 1.03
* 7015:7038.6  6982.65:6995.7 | 0.94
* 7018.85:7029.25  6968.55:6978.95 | 0.98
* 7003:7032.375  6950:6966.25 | 0.98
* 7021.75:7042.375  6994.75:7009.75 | 0.98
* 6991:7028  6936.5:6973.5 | 1.01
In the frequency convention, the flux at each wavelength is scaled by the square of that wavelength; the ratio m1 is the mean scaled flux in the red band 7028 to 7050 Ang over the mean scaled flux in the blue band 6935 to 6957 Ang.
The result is 1.05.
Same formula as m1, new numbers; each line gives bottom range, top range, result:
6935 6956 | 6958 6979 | 1.04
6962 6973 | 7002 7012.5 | 0.94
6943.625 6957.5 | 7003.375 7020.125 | 1.04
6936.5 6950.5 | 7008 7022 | 1.00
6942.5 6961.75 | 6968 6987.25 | 1.03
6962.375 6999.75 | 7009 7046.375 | 0.97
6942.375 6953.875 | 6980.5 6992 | 1.08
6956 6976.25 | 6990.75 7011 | 1.02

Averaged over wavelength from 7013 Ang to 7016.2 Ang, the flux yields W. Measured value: 73.9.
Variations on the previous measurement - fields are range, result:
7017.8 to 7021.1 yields 69.1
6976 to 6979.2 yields 71.2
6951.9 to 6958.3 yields 67.5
